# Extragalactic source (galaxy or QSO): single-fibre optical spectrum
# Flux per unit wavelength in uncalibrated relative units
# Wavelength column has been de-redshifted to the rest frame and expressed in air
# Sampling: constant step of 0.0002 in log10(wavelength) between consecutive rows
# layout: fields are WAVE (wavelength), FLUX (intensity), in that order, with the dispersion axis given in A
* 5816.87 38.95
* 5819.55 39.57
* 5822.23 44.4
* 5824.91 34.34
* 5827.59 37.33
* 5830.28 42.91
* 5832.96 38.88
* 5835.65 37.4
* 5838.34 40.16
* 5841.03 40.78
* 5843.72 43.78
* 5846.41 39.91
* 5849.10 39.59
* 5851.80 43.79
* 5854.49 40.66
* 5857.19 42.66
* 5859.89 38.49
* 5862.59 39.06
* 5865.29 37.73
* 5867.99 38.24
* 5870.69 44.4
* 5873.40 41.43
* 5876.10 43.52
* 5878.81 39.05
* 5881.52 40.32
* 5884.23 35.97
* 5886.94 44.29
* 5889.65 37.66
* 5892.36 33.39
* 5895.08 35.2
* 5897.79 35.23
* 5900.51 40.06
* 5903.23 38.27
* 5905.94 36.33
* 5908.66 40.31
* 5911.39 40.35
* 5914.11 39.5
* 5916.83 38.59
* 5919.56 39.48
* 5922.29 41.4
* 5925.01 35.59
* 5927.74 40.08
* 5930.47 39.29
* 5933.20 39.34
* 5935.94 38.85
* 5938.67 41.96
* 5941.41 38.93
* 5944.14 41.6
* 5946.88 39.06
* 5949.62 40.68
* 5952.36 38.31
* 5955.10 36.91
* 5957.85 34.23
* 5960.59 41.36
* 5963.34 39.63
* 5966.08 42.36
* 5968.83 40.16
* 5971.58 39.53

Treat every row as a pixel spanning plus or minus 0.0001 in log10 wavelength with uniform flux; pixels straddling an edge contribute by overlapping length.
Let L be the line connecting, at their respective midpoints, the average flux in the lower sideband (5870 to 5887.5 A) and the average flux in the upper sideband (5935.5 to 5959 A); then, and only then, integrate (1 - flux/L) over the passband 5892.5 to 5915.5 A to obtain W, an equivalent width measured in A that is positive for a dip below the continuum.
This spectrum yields 1.3 A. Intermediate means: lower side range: 41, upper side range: 39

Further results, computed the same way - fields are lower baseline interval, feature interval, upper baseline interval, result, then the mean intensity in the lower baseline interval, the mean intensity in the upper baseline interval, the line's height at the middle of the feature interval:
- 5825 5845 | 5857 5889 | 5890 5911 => -1.7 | 39.8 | 37.2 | 38.3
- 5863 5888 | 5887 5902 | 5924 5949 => 1.2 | 40.4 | 39.5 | 40.2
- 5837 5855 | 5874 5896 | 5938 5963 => 0.9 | 41.3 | 39.2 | 40.5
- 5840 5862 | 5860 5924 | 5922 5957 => 1.9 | 41.1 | 39.2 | 40.3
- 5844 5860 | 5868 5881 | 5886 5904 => -0.8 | 41.2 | 37.6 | 39.3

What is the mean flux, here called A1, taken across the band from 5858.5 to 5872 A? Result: 39.6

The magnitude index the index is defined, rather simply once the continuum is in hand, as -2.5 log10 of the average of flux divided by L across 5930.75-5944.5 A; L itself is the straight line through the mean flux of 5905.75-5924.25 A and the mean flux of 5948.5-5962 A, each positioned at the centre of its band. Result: -0.03 mag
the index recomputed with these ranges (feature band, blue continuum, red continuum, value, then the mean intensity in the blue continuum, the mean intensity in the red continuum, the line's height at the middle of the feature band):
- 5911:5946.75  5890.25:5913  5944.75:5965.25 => -0.04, 37.4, 38.8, 38.1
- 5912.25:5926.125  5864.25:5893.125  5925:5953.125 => 0.02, 39.8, 39.6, 39.7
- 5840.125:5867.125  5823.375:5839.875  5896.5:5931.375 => -0.05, 38.6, 38.8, 38.7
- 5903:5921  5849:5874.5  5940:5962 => 0.02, 40.6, 38.9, 39.6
